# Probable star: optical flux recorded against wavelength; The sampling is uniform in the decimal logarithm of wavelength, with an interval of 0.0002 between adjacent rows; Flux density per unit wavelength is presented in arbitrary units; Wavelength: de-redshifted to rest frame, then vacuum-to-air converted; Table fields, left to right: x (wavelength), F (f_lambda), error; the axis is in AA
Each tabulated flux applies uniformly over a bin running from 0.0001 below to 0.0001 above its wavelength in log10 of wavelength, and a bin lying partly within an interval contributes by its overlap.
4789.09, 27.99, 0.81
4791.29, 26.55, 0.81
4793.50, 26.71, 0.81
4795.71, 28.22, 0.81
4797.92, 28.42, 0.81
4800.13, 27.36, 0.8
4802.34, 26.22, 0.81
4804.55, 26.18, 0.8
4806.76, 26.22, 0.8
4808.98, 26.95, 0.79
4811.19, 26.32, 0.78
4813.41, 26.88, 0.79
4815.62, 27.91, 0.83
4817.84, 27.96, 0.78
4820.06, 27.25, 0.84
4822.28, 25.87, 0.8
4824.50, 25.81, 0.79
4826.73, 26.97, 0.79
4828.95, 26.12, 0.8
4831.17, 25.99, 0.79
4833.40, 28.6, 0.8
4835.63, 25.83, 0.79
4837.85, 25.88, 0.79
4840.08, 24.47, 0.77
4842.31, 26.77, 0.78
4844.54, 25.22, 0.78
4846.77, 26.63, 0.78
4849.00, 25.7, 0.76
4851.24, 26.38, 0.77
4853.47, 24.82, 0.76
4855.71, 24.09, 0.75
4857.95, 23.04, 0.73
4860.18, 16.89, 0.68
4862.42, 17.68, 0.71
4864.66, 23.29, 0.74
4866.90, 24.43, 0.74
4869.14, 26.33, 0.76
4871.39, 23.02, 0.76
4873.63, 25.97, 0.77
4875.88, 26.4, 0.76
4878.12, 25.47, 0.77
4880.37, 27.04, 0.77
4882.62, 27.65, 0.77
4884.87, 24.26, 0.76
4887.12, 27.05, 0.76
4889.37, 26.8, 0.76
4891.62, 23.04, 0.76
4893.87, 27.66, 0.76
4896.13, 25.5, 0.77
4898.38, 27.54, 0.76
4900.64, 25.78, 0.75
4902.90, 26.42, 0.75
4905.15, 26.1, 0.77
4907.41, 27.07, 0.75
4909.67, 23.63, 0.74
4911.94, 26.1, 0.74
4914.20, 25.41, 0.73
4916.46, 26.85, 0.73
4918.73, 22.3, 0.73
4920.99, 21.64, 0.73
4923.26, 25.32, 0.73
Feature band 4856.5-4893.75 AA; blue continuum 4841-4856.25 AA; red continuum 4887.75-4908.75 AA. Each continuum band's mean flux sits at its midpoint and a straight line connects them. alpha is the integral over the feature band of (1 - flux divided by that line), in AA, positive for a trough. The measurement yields 2.3 AA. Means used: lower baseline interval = 25.7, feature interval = 24.4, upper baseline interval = 26.2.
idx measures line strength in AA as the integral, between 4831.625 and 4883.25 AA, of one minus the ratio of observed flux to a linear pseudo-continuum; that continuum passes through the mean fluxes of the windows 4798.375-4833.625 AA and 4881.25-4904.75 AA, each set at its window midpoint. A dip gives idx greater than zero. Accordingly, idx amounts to 3.2 AA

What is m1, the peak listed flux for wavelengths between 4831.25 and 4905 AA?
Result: 28.6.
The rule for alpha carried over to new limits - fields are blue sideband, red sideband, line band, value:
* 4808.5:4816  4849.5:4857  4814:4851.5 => -0.61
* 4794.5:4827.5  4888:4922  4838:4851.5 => 0.31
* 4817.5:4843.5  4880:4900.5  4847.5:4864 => 2.24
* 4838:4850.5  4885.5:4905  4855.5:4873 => 2.41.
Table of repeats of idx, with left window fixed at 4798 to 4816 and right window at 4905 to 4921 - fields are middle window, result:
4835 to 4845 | 0.2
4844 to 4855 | 0.2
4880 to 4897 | -0.4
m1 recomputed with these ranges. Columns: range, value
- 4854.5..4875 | 26.33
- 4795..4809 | 28.42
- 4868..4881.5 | 27.04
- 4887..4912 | 27.66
